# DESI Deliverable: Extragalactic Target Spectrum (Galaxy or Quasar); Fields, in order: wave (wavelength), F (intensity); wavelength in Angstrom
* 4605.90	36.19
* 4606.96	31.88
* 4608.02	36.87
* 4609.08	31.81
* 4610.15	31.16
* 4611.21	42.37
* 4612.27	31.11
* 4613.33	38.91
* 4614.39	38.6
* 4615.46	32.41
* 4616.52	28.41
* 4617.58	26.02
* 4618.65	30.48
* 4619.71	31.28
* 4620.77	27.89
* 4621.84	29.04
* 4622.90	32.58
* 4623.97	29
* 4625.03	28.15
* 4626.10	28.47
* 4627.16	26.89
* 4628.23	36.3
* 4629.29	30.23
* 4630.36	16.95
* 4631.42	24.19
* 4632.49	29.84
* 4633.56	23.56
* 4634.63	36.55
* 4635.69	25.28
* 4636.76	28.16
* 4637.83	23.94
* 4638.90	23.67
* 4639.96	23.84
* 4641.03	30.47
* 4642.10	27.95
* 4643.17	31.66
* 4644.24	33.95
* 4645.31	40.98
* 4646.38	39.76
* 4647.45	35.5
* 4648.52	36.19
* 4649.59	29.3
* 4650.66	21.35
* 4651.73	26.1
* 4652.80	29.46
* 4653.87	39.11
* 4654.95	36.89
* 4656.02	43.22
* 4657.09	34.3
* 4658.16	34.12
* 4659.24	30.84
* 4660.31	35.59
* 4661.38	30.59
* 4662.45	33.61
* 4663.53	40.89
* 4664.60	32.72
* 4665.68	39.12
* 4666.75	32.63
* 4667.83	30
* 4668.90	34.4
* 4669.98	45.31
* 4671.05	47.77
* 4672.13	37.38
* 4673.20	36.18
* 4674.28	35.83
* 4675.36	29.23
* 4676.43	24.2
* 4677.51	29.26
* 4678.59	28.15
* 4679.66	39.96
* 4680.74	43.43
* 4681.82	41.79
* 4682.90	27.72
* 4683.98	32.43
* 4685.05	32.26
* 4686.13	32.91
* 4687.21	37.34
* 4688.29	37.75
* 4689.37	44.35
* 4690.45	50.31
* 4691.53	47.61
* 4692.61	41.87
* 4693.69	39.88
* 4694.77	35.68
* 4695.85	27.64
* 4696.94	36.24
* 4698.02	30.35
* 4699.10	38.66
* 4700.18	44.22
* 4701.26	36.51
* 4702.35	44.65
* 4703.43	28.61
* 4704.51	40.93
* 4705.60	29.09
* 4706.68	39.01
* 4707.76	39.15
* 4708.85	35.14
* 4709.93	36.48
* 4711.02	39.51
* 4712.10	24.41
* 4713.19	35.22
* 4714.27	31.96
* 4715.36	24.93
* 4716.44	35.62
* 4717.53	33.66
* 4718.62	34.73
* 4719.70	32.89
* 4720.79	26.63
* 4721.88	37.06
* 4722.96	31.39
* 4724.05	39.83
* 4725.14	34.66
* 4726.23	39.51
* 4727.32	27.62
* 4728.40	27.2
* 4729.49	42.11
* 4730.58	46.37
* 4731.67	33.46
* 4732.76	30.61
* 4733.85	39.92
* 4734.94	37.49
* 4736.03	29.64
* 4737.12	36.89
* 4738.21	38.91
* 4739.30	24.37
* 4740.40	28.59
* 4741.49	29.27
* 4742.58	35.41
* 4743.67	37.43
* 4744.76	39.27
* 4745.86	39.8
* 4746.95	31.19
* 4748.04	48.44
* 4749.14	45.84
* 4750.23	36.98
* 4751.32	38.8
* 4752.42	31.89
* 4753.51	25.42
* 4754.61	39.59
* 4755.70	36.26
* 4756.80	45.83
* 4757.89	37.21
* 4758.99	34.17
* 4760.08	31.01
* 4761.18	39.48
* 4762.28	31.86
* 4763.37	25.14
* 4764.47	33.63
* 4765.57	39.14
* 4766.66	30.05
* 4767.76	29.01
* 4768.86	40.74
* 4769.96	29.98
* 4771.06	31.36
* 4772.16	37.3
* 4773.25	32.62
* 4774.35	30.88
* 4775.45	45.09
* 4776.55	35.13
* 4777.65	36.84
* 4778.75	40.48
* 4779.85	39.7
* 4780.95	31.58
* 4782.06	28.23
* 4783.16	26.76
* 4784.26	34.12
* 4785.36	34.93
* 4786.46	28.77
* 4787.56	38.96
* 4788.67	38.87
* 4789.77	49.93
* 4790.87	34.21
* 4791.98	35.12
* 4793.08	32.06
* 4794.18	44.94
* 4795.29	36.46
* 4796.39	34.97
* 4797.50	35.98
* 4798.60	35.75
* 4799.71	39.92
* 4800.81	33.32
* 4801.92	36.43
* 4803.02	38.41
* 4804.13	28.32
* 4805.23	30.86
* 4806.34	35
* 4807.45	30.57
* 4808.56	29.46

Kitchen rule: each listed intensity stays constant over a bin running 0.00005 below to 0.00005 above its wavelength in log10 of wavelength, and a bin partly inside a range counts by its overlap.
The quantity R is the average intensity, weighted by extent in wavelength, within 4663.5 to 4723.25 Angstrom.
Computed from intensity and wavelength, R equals 35.7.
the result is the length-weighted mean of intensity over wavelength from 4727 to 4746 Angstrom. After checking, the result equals 34.7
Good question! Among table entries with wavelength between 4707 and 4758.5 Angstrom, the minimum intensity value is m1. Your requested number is 24.37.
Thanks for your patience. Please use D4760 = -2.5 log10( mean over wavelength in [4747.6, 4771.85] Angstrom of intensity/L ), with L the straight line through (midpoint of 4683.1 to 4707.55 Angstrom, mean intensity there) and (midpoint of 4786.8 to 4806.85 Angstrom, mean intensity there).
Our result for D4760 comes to 0.04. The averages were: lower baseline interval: 37.5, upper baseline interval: 36.6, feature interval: 35.5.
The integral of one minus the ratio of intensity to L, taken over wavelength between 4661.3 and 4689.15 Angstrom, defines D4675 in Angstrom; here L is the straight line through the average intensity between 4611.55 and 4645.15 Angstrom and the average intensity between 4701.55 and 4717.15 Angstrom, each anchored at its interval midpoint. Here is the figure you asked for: -2.5 Angstrom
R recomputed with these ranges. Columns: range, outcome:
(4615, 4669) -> 31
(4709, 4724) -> 33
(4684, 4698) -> 38.1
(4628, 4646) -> 28.7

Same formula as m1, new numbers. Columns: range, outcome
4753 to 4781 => 25.14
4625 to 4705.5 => 16.95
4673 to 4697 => 24.2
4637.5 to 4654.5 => 21.35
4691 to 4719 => 24.41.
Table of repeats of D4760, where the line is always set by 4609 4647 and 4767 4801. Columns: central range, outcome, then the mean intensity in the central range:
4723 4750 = -0.060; 35.9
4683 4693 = -0.206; 39.1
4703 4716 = -0.023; 33.8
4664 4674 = -0.175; 37.3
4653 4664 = -0.140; 35.7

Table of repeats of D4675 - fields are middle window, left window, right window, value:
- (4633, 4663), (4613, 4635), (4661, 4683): 0.9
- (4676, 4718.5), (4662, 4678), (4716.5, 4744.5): -1.3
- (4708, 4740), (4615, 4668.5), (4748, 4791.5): -0.2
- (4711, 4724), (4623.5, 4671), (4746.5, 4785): 0.6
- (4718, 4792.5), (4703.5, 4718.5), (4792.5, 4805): -0.4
